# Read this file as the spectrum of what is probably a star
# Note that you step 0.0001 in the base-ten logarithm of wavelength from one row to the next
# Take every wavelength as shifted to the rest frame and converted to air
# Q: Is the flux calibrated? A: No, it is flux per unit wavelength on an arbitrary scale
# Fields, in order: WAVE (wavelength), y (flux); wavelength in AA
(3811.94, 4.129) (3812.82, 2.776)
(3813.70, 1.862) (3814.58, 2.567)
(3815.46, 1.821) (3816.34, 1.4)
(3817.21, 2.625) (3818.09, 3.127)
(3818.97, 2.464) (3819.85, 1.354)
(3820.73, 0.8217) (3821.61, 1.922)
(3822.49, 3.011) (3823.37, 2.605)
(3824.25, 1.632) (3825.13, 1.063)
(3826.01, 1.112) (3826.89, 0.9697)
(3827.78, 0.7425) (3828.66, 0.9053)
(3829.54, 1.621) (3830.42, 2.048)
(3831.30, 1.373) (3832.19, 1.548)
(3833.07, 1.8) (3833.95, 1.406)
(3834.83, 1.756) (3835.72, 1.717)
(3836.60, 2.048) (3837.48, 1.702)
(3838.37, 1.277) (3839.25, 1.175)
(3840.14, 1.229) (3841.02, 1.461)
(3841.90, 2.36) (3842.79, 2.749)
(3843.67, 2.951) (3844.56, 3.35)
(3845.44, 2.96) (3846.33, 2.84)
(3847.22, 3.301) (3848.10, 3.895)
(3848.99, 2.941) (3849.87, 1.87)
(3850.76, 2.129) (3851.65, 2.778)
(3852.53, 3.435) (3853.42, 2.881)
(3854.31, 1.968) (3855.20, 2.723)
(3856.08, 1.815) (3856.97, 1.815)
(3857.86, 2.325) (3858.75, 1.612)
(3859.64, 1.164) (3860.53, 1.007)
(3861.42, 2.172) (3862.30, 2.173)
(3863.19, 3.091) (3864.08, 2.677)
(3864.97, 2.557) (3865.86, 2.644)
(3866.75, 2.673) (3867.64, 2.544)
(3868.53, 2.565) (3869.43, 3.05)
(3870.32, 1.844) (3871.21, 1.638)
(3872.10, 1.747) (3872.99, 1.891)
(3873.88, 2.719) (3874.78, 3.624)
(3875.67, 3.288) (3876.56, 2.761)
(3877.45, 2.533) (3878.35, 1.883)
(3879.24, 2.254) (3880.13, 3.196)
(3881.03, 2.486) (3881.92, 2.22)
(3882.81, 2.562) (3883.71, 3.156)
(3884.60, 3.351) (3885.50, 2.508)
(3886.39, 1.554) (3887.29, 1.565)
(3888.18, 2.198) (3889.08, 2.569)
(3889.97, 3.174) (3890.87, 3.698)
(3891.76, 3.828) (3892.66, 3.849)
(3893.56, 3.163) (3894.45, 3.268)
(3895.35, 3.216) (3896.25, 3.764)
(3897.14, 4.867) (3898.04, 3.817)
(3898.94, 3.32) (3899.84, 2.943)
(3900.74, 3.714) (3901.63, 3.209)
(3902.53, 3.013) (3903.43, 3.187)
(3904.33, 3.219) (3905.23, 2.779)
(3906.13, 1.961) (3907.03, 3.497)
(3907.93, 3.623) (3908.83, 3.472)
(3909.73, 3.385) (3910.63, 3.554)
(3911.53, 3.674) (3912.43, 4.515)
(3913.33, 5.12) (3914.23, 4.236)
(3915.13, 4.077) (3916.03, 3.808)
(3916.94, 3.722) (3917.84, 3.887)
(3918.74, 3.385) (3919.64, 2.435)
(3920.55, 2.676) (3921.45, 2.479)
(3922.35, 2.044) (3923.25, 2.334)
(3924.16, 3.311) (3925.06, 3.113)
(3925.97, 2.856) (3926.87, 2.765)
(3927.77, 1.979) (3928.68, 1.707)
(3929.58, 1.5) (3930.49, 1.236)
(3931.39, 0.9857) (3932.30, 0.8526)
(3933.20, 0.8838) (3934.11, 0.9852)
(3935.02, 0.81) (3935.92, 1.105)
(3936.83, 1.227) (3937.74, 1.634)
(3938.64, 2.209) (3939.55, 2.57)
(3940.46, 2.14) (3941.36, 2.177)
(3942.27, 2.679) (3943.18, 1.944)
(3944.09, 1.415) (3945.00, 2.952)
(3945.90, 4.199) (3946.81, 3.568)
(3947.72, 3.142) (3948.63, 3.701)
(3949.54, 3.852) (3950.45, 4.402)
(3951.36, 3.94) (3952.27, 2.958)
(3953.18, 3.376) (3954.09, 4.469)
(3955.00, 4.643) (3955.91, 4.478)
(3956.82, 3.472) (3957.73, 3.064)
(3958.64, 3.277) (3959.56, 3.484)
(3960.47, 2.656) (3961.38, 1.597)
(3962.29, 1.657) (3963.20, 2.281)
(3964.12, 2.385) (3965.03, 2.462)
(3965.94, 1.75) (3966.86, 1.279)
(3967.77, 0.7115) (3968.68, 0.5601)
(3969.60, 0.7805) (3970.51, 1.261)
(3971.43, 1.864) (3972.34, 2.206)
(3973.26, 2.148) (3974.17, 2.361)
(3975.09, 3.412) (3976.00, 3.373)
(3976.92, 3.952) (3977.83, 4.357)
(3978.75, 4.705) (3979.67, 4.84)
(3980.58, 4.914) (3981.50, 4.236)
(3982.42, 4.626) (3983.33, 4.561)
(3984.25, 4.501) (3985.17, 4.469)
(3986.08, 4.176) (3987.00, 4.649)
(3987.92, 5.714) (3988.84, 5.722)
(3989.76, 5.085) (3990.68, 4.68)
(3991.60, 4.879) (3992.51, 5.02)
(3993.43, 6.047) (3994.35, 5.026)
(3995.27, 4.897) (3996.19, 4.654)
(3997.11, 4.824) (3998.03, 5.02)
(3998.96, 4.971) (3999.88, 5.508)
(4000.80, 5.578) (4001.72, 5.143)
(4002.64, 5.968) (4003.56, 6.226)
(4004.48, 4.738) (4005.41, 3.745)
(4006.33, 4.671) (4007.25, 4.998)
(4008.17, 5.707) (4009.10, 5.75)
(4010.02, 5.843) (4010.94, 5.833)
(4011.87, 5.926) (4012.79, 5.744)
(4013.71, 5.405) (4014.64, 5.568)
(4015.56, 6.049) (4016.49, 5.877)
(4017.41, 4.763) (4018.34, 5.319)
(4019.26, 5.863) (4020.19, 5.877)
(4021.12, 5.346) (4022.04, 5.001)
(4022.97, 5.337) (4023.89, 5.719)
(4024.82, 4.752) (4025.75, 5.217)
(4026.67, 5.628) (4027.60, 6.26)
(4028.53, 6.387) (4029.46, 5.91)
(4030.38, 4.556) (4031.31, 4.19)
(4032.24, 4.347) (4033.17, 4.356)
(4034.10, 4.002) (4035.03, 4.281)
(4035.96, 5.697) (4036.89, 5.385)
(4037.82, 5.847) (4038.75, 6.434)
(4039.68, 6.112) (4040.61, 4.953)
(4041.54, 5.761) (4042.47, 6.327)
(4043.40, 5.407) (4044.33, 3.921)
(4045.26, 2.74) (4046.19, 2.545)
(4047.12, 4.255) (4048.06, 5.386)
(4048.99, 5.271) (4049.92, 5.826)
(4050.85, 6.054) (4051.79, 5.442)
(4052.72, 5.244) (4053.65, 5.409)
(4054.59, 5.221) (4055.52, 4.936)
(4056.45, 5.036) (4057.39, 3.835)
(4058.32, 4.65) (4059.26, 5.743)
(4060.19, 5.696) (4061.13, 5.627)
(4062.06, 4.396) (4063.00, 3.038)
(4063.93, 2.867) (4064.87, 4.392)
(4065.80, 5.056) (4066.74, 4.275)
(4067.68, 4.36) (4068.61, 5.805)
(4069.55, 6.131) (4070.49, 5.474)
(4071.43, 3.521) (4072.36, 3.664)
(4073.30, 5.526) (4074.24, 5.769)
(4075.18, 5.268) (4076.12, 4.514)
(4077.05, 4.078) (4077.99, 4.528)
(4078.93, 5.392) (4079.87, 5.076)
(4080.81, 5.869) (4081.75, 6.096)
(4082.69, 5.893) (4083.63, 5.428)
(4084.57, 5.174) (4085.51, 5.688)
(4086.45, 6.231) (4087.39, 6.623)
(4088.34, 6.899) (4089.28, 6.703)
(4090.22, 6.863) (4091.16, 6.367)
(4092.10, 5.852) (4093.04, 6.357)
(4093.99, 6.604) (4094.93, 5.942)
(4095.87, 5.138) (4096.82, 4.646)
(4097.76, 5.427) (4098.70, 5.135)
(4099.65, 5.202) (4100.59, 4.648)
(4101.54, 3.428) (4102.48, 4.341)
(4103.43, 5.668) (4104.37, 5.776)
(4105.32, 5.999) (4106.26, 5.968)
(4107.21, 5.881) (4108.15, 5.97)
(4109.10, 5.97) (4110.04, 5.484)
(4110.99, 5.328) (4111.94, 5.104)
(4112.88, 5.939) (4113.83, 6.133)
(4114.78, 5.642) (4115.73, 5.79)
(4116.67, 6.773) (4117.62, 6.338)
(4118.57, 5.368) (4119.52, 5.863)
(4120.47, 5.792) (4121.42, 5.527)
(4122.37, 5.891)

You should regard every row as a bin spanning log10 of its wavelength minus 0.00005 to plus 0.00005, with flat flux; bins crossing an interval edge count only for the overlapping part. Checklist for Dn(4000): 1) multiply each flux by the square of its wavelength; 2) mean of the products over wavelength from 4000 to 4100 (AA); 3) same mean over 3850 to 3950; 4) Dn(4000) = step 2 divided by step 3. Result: 2.1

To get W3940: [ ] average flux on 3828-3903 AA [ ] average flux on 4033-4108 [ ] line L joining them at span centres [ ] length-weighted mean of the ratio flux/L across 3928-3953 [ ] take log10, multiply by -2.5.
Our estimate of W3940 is 0.484 mag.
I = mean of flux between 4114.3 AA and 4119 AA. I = 5.99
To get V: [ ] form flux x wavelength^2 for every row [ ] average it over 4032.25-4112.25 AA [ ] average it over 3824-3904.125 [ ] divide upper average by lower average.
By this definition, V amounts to 2.37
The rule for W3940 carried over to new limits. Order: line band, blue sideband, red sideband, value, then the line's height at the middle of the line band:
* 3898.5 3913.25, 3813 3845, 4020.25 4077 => -0.14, 2.94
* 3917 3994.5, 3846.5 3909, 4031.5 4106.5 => 0.25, 3.74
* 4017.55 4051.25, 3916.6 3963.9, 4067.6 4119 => -0.17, 4.42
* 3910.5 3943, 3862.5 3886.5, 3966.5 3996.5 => 0.25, 3.18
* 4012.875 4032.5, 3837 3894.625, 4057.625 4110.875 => -0.20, 4.52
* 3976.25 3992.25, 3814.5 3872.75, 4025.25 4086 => -0.16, 4.04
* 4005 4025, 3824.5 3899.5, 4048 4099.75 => -0.21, 4.49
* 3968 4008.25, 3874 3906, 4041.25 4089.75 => -0.03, 4.16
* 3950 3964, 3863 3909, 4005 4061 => 0.21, 4.01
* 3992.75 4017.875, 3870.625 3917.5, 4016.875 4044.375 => -0.09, 4.91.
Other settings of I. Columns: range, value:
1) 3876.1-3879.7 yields 2.37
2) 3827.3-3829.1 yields 0.824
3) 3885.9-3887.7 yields 1.58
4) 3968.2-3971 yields 0.874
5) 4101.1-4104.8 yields 4.81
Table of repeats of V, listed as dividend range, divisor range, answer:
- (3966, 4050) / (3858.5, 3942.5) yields 1.86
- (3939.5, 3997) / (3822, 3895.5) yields 1.57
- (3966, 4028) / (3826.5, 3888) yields 2.21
